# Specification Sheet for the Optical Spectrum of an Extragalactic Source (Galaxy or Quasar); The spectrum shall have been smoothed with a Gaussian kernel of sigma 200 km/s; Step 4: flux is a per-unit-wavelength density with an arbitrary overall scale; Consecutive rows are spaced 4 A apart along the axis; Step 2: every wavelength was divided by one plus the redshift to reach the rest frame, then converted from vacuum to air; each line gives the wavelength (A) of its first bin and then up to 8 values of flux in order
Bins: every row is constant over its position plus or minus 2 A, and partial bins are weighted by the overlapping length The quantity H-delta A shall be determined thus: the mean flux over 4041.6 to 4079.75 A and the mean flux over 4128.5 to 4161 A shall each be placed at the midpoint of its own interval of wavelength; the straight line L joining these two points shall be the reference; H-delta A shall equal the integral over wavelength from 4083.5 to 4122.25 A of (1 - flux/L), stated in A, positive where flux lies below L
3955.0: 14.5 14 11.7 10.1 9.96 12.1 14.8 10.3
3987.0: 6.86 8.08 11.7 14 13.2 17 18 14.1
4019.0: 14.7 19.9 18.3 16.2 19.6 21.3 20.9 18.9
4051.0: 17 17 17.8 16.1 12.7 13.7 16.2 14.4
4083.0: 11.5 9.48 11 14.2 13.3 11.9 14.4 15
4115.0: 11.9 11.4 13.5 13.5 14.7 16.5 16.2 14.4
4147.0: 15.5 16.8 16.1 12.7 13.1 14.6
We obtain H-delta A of 8.3 A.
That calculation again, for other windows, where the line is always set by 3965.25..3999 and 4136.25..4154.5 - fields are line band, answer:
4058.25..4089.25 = -0.68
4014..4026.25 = -4.86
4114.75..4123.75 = 1.69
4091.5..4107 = 1.36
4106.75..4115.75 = 0.50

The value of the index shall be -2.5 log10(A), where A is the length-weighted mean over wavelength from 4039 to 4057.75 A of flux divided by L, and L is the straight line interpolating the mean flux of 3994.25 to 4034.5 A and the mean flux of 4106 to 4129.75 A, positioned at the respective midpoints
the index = -0.23 mag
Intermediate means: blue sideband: 16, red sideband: 13.3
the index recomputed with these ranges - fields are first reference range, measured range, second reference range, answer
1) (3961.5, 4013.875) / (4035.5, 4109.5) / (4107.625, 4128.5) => -0.188 mag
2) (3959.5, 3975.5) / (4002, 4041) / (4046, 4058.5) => -0.139 mag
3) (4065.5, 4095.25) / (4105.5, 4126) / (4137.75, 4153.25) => 0.091 mag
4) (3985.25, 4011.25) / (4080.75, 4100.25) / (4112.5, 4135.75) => 0.113 mag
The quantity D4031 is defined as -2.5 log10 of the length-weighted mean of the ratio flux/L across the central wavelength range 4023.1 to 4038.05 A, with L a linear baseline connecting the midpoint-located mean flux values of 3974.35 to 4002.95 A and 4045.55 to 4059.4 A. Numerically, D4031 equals -0.20 mag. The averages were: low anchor 11.2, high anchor 17.6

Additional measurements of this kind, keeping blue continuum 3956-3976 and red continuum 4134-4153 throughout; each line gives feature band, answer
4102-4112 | 0.09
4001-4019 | -0.21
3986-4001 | 0.19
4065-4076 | 0.01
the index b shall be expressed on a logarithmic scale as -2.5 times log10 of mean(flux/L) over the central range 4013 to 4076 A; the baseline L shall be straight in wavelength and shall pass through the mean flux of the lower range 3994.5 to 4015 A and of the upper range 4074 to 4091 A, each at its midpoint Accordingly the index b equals -0.25 mag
